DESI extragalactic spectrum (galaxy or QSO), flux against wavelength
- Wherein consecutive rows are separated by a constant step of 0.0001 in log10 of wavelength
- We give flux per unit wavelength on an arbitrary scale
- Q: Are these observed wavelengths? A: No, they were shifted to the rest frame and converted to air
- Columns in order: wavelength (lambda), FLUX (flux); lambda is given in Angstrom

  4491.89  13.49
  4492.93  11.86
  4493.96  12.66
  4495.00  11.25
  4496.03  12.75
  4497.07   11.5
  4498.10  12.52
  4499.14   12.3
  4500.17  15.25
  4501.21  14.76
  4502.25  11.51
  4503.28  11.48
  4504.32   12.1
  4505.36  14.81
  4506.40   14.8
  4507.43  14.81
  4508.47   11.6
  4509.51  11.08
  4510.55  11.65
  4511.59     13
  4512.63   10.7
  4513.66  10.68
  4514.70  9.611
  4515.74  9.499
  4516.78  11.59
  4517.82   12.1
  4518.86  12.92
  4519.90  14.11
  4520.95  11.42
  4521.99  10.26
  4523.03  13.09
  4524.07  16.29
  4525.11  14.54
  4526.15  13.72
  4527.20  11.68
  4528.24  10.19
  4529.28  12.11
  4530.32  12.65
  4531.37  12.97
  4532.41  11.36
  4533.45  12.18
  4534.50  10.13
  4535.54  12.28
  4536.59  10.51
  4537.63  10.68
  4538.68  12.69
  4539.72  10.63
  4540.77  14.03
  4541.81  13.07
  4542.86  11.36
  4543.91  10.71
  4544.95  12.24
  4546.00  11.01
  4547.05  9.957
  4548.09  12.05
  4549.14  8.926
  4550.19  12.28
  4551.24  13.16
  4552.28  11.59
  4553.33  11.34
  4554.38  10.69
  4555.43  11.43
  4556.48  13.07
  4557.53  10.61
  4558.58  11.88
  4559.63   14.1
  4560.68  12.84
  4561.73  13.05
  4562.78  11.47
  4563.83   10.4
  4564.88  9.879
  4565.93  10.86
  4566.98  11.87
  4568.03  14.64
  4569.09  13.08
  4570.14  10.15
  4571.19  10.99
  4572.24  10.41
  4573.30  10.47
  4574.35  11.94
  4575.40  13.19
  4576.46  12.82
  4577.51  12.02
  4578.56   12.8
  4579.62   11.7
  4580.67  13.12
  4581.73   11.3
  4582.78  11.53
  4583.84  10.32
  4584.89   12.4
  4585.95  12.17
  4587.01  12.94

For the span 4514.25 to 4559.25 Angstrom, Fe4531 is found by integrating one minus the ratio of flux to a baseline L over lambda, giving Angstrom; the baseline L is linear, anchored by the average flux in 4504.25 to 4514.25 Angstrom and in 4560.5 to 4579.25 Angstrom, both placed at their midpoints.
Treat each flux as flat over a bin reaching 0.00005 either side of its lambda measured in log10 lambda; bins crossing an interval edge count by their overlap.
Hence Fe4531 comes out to 1.3 Angstrom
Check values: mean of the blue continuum 12.5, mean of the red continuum 11.8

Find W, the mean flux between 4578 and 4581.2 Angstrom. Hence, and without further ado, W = 12.5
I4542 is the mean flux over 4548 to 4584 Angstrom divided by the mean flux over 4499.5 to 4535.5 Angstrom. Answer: 1.0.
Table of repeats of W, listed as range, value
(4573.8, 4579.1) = 12.5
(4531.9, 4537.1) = 11.3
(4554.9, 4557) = 12.2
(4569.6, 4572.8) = 10.5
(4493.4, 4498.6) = 12.1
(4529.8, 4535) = 11.9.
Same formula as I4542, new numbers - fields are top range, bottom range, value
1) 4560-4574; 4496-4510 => 0.89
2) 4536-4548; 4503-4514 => 0.93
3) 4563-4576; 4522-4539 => 0.94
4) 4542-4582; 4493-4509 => 0.91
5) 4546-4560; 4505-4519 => 0.96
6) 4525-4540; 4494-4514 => 0.94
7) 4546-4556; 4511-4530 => 0.93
